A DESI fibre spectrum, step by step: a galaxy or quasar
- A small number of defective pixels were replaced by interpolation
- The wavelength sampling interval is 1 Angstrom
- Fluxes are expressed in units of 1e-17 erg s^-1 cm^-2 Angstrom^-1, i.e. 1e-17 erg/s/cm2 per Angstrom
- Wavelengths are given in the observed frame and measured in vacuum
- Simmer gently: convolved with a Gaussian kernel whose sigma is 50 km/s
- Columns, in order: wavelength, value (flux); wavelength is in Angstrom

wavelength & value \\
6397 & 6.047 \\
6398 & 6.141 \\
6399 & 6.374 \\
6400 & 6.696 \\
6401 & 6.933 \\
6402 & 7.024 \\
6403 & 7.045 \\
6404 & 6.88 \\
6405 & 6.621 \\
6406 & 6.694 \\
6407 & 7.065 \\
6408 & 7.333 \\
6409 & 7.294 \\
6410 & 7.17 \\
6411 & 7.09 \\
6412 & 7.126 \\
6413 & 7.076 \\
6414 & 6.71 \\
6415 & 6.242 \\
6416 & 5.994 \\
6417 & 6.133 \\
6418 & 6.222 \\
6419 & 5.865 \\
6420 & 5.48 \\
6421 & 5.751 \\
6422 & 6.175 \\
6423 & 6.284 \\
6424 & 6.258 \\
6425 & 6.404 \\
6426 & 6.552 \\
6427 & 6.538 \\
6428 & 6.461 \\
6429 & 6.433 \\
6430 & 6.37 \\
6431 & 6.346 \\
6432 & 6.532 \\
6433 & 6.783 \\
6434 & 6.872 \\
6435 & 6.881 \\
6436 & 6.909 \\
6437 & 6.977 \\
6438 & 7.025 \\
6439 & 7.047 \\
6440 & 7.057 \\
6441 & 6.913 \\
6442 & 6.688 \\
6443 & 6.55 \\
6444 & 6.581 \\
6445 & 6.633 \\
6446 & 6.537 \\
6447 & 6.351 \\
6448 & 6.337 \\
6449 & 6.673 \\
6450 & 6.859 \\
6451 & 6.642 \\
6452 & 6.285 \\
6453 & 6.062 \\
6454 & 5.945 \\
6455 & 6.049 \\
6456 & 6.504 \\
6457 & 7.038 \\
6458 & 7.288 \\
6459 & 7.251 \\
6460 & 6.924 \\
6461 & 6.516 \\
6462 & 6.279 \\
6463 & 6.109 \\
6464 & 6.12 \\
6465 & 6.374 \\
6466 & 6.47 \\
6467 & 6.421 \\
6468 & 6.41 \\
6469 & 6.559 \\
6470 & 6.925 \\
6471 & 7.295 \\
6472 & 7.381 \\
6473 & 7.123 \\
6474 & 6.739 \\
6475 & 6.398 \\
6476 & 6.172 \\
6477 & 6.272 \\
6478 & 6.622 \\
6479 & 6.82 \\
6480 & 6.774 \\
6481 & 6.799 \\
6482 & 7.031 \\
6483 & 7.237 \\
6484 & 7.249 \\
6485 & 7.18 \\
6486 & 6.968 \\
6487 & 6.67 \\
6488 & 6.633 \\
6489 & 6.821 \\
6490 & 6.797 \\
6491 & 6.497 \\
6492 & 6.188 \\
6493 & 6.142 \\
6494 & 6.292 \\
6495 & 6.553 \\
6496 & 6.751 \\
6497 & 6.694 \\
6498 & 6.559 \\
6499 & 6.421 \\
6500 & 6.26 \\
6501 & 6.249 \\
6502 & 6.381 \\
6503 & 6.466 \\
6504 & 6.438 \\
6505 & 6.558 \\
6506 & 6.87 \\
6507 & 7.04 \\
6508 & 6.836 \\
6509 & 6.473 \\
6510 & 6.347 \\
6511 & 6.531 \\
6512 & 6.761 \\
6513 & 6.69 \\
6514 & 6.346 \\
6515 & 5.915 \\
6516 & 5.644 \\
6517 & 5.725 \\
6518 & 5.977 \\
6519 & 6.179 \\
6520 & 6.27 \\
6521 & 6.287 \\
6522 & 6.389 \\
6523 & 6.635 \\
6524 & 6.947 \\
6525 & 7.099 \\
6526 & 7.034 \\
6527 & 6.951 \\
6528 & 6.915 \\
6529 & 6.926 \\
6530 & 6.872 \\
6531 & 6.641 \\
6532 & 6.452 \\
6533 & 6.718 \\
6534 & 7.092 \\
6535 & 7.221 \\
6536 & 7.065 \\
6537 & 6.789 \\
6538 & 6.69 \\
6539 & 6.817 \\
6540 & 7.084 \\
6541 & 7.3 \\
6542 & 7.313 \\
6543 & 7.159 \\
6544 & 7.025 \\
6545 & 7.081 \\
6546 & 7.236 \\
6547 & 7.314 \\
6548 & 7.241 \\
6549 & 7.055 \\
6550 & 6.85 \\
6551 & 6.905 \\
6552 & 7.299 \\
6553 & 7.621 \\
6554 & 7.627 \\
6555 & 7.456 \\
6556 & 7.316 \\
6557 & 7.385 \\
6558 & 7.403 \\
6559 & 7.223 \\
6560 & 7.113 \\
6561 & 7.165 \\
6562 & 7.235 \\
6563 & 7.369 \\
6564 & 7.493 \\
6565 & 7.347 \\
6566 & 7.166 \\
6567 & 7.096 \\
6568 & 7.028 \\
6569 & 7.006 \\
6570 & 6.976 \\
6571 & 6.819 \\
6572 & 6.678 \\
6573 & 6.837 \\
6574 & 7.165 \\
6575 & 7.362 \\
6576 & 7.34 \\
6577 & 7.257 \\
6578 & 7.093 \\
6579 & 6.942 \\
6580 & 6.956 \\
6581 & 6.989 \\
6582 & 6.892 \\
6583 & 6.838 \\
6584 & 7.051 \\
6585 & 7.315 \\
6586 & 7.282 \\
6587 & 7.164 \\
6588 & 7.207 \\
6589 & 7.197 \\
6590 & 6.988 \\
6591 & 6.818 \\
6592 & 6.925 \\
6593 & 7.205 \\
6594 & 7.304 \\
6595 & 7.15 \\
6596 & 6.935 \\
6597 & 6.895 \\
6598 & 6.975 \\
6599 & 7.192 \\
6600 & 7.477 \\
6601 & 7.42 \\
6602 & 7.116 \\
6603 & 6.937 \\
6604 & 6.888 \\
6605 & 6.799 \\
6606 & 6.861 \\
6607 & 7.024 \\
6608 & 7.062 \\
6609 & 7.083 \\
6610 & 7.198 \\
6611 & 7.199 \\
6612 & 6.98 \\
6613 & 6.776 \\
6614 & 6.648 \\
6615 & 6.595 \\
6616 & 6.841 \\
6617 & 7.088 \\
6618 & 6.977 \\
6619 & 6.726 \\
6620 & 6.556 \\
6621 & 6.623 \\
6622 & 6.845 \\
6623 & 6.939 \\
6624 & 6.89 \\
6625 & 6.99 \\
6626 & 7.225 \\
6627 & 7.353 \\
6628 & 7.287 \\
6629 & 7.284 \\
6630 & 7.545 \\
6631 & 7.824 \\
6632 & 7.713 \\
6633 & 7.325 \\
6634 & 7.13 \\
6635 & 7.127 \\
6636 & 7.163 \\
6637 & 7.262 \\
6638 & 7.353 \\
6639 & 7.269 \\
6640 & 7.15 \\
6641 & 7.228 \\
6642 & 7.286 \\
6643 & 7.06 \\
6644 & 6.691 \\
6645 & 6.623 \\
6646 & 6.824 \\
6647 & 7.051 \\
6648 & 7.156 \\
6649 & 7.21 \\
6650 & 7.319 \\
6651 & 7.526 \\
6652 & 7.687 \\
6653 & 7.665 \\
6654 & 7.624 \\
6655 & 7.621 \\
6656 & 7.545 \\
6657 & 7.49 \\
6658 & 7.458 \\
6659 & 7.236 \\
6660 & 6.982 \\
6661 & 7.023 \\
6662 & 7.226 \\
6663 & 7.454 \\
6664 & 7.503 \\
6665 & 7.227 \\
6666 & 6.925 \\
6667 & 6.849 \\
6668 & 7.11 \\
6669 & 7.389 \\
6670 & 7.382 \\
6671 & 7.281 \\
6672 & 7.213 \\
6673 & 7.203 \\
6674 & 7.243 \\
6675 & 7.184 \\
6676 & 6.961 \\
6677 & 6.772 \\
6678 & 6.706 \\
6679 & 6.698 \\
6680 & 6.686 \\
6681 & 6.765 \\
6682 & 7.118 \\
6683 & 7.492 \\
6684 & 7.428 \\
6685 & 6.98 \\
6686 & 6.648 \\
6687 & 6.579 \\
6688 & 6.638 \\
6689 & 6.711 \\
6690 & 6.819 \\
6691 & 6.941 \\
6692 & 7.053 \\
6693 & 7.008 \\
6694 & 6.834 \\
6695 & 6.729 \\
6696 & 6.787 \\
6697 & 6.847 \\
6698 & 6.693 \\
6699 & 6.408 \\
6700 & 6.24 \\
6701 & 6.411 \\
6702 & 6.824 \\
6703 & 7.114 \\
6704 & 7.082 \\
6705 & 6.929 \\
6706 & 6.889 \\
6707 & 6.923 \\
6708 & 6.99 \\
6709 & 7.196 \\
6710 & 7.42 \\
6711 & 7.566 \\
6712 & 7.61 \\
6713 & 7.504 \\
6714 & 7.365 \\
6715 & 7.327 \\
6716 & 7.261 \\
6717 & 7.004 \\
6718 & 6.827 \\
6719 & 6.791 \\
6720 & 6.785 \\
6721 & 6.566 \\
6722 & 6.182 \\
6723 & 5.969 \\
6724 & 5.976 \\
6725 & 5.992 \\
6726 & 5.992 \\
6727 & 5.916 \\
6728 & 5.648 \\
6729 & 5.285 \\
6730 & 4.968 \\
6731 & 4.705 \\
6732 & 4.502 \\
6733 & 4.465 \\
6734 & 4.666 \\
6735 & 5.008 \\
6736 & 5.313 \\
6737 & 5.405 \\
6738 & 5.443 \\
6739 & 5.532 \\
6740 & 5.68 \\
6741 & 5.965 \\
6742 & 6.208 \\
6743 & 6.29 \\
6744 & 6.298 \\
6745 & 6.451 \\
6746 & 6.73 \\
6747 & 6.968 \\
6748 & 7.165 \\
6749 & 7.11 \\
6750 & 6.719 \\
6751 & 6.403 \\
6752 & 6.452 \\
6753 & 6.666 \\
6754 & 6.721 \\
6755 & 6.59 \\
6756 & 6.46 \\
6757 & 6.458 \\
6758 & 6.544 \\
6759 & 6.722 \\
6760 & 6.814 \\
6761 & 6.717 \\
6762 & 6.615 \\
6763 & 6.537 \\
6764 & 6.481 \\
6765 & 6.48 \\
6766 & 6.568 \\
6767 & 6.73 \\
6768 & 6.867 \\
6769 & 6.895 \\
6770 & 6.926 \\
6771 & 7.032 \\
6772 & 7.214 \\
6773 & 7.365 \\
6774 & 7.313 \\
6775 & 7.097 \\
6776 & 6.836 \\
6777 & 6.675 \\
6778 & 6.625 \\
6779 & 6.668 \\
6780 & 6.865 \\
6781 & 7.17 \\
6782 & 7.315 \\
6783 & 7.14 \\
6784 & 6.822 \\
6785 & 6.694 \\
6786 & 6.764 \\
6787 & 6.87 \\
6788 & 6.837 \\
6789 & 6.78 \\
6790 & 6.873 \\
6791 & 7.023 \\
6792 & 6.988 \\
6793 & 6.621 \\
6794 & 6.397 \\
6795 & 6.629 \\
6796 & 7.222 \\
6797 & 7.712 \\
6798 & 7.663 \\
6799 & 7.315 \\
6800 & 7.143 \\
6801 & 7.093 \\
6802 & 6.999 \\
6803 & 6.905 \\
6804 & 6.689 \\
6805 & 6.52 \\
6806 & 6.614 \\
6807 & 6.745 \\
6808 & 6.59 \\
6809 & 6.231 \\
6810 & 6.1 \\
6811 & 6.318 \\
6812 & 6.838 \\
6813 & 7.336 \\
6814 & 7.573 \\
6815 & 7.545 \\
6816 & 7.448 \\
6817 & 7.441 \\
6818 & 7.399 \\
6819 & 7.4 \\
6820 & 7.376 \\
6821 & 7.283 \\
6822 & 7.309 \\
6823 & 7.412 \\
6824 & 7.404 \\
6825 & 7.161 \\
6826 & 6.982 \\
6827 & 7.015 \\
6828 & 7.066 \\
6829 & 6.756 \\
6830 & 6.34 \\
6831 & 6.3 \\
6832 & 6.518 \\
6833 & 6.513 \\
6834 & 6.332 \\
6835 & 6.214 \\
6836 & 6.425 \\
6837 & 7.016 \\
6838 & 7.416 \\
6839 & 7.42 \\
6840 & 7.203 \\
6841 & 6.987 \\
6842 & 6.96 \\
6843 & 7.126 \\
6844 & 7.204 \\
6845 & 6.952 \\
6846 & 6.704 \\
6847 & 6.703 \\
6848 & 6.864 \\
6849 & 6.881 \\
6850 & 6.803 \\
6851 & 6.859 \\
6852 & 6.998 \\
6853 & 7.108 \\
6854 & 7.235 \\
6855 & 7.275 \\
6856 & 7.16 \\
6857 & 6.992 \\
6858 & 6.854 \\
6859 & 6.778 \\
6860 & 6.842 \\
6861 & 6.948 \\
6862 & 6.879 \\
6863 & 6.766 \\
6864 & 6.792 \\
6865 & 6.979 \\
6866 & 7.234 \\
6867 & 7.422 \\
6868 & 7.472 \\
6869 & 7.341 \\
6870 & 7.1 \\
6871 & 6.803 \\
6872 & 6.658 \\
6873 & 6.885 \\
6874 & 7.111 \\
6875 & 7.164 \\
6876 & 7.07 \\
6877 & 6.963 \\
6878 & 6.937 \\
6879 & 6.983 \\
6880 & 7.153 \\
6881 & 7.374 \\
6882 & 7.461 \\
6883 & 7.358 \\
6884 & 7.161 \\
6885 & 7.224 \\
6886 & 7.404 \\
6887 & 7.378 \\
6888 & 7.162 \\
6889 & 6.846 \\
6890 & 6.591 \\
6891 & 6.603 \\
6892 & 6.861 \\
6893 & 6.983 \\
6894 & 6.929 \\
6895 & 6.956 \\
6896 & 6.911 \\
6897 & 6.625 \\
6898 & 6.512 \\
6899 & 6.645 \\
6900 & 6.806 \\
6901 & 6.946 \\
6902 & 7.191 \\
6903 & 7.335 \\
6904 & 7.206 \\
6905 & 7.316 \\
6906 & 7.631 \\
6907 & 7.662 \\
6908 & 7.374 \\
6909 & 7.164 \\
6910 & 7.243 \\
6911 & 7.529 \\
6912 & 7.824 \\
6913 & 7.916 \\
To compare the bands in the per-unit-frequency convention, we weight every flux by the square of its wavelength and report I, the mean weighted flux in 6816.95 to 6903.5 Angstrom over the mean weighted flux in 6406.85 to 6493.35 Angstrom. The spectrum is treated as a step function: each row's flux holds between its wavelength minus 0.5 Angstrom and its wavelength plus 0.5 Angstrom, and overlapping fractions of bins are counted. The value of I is 1.2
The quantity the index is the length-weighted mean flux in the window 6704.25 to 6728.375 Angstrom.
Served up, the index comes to 6.79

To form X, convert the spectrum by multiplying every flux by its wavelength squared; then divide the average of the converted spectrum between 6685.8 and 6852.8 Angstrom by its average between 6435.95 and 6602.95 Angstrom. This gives 1.1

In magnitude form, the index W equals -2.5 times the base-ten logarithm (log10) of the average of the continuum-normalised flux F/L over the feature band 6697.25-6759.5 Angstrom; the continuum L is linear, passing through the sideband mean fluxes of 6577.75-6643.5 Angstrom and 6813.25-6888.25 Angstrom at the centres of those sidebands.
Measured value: 0.11 mag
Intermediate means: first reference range 7.08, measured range 6.38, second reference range 7.05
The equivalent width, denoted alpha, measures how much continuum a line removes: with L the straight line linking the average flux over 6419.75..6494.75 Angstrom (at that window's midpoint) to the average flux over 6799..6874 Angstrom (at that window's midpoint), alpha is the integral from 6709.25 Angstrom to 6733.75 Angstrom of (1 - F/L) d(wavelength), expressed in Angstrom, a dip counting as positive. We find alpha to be 1.9 Angstrom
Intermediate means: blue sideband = 6.61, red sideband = 6.96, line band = 6.31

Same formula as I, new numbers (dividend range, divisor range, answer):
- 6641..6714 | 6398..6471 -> 1.15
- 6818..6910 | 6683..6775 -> 1.12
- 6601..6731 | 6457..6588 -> 1.06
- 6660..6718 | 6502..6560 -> 1.08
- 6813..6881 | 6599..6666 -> 1.05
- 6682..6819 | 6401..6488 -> 1.10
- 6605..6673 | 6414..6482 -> 1.16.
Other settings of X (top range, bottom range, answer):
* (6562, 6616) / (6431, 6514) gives 1.10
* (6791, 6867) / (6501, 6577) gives 1.10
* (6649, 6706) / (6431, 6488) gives 1.13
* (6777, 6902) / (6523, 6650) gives 1.06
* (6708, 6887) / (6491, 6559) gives 1.09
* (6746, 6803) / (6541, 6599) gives 1.02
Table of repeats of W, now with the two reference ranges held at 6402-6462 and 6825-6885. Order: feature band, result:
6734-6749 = 0.14 mag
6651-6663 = -0.09 mag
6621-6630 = -0.05 mag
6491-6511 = 0.03 mag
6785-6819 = 0.00 mag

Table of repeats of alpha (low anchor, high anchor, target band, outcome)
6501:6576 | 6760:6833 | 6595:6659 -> -2.19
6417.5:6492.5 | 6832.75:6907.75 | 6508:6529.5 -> 0.58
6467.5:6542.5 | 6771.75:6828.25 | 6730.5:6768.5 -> 4.12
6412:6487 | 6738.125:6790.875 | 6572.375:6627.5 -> -3.15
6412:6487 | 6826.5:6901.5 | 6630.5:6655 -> -1.84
